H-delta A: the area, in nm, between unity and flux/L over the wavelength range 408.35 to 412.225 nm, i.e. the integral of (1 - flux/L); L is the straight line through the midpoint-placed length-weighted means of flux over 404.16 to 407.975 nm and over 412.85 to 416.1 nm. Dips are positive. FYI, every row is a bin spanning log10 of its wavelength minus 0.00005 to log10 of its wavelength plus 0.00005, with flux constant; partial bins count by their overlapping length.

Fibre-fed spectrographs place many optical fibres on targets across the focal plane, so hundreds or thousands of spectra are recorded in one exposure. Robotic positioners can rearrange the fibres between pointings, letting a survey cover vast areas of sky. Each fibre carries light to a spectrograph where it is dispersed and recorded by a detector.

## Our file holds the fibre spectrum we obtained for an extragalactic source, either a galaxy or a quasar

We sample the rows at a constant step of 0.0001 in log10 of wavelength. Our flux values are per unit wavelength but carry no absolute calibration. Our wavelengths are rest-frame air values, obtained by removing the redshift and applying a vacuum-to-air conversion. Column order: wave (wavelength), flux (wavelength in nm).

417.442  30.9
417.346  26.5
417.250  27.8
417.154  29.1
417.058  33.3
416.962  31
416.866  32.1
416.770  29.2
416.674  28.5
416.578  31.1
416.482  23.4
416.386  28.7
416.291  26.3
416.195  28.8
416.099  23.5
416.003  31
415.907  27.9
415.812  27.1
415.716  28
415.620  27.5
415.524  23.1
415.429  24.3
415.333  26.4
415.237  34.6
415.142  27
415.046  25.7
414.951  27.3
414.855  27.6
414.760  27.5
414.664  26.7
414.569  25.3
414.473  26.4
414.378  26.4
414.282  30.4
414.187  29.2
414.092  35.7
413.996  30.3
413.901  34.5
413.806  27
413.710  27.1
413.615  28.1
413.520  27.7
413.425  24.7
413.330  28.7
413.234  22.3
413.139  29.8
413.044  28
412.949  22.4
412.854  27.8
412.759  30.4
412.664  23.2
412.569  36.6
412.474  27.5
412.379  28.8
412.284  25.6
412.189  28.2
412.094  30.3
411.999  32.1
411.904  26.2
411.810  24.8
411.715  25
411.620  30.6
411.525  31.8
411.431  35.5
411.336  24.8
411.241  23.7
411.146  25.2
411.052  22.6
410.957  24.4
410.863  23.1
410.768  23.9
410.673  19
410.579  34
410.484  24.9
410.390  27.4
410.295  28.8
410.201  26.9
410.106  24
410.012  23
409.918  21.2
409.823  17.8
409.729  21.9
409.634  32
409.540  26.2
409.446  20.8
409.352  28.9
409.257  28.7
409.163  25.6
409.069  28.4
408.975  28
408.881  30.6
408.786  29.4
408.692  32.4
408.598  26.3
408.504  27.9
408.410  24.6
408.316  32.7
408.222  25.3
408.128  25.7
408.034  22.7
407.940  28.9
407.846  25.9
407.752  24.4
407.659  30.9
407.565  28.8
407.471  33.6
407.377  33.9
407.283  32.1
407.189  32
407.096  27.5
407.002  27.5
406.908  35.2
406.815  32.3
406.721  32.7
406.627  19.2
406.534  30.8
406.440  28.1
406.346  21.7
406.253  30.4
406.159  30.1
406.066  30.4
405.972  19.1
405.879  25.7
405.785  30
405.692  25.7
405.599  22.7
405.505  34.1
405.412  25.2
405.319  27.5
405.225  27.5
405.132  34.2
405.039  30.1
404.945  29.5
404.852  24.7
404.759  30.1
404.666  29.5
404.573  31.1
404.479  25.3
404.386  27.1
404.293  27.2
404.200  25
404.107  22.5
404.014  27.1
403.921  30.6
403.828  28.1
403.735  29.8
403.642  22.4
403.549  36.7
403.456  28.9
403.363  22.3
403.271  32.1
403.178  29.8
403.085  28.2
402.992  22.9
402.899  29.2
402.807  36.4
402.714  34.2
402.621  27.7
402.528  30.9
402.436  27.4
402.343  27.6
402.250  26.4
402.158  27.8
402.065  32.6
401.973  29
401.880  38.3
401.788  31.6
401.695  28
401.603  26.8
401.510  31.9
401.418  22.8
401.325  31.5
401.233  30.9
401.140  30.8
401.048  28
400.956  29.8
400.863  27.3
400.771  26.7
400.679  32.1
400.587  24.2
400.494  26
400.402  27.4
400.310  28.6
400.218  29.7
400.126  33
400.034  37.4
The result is 0.20 nm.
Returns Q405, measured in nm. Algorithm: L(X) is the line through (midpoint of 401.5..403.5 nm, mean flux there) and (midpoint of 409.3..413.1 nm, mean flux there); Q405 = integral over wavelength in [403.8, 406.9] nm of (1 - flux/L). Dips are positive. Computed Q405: 0.07 nm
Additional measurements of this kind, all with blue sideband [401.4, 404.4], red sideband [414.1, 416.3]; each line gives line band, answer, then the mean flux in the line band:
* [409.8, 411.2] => 0.174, 24.5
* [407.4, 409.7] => 0.027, 27.9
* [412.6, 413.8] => 0.037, 26.8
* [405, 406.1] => 0.035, 27.6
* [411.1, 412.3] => -0.008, 28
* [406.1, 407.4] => -0.048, 29.5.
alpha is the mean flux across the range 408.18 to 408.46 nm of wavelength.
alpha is 27.6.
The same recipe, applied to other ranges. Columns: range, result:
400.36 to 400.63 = 25.8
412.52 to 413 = 28.1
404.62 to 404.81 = 29.7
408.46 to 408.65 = 27.3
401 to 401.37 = 30.3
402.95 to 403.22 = 26.9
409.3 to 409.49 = 24.9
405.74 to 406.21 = 27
